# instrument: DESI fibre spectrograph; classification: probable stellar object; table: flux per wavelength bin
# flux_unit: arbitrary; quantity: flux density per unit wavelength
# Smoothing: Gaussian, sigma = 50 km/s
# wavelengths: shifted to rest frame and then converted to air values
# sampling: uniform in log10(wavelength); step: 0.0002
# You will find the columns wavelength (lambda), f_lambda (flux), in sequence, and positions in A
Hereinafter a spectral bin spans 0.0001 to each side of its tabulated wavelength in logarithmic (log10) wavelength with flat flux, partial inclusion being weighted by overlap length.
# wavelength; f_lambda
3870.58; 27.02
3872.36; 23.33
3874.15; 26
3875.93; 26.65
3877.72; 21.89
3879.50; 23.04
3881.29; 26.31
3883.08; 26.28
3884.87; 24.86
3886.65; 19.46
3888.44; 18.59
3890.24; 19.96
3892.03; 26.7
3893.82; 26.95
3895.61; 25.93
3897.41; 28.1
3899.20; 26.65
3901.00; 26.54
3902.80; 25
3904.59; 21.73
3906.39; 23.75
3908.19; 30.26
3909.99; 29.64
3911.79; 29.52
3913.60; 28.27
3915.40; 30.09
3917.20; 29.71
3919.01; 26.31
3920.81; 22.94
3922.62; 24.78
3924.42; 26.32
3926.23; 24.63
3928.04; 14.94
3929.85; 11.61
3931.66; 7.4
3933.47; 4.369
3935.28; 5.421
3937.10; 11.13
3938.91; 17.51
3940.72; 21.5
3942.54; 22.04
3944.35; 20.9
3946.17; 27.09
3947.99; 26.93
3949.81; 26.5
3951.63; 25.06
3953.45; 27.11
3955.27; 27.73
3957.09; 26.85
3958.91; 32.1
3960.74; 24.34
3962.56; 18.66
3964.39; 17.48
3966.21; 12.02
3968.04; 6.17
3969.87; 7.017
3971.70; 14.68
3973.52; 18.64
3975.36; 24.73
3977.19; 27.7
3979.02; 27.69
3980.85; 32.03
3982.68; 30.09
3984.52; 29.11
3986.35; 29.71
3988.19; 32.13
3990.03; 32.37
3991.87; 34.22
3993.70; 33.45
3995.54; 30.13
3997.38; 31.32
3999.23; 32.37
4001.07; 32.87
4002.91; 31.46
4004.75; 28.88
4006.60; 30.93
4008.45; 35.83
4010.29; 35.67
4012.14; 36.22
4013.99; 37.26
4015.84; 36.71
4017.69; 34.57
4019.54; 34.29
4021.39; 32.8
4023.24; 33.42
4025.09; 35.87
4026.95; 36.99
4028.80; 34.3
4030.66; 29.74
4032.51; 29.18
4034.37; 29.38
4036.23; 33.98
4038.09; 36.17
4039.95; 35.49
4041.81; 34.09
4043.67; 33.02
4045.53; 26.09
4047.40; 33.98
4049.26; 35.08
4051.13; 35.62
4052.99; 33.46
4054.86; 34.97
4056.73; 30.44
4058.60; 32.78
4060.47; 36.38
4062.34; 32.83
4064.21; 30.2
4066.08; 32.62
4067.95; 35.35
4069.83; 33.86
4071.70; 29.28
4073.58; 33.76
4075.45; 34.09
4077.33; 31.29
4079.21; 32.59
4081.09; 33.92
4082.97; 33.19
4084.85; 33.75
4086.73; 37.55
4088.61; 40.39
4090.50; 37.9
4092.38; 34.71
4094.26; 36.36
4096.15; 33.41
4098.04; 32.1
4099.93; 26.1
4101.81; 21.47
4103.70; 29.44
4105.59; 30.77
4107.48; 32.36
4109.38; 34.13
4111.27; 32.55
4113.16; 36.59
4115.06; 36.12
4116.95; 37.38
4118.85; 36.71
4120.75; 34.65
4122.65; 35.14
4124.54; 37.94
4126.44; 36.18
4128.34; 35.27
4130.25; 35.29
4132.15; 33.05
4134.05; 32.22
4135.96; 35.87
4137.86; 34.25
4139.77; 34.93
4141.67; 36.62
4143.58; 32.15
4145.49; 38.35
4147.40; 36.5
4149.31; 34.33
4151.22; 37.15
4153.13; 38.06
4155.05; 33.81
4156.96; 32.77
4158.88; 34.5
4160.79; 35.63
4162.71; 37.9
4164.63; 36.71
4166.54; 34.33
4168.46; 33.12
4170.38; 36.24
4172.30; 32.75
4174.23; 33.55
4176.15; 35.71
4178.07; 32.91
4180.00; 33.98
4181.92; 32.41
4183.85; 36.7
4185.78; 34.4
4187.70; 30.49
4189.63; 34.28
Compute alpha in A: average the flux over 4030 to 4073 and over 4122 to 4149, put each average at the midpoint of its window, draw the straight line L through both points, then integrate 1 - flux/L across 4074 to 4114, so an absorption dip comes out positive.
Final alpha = 1.13 A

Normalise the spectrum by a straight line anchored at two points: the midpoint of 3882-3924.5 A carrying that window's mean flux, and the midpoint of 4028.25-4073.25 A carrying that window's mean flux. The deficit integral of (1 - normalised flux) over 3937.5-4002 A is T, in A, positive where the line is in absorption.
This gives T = 8.9 A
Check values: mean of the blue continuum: 25.8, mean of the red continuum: 32.8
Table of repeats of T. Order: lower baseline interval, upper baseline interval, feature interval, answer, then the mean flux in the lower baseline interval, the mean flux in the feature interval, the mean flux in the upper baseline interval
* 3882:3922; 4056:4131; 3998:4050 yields -4.4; 25.8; 33.4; 33.7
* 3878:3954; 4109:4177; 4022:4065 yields -4.9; 22.9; 33.2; 35.2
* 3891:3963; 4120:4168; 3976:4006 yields -4.5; 23.3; 30.9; 35.3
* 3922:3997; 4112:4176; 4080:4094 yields -2.0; 22.4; 35.9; 35.3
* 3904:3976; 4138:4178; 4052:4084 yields -3.9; 21.2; 33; 35.2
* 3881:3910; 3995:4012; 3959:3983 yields 7.9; 24.9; 20.3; 32.4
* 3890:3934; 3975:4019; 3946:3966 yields 2.3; 23.9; 24.9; 32.1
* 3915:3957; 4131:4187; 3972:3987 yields -2.0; 21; 26.9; 34.8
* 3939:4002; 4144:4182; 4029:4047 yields -2.1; 25.3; 32.1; 35.1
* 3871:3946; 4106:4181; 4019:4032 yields -2.2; 22.7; 33.8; 35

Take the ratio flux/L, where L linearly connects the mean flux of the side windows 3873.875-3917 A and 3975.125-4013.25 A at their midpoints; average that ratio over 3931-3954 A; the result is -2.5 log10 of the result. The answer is 0.46 mag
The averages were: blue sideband 25.6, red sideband 31.5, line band 18.7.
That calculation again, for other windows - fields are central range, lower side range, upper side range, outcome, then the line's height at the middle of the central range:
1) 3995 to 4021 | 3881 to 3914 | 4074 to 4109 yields -0.13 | 29.7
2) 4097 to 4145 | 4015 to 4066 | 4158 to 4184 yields 0.02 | 34.2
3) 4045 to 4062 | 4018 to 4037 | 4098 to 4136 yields -0.01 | 33.1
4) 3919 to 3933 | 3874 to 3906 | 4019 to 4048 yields 0.36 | 26.6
